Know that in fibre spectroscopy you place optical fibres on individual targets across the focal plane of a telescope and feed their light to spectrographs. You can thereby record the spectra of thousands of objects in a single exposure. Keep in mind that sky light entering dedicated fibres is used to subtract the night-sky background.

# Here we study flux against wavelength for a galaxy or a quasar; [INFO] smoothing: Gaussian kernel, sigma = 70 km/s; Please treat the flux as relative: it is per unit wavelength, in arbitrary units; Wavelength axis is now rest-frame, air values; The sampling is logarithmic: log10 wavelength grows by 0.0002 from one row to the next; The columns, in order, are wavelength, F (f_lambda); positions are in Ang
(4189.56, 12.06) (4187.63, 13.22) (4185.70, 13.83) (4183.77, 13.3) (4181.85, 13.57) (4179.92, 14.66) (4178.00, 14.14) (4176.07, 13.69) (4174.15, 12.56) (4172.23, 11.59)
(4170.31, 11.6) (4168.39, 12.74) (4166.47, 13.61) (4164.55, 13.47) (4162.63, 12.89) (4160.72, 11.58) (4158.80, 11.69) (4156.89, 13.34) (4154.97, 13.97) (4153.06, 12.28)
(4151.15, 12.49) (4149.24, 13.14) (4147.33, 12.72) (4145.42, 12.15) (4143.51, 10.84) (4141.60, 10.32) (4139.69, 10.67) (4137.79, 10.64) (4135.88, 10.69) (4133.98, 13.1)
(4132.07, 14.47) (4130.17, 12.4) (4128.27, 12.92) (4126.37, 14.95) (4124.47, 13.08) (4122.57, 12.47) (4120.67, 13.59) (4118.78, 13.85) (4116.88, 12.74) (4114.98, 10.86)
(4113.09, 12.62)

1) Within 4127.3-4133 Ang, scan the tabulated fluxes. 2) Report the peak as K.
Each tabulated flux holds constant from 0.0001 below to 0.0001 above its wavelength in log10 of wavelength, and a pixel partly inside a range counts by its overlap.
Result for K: 14.47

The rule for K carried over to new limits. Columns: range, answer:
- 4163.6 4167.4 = 13.61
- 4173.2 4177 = 13.69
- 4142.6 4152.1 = 13.14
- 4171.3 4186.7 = 14.66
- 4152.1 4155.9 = 13.97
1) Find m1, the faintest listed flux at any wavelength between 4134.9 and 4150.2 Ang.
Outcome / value 10.32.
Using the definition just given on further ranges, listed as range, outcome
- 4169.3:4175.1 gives 11.59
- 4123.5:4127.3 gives 13.08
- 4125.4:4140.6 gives 10.64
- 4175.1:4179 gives 13.69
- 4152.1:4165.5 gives 11.58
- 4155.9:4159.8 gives 11.69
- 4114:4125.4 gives 10.86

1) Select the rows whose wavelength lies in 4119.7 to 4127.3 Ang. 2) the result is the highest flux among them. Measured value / 14.95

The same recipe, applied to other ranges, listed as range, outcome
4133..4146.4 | 13.1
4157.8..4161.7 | 11.69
